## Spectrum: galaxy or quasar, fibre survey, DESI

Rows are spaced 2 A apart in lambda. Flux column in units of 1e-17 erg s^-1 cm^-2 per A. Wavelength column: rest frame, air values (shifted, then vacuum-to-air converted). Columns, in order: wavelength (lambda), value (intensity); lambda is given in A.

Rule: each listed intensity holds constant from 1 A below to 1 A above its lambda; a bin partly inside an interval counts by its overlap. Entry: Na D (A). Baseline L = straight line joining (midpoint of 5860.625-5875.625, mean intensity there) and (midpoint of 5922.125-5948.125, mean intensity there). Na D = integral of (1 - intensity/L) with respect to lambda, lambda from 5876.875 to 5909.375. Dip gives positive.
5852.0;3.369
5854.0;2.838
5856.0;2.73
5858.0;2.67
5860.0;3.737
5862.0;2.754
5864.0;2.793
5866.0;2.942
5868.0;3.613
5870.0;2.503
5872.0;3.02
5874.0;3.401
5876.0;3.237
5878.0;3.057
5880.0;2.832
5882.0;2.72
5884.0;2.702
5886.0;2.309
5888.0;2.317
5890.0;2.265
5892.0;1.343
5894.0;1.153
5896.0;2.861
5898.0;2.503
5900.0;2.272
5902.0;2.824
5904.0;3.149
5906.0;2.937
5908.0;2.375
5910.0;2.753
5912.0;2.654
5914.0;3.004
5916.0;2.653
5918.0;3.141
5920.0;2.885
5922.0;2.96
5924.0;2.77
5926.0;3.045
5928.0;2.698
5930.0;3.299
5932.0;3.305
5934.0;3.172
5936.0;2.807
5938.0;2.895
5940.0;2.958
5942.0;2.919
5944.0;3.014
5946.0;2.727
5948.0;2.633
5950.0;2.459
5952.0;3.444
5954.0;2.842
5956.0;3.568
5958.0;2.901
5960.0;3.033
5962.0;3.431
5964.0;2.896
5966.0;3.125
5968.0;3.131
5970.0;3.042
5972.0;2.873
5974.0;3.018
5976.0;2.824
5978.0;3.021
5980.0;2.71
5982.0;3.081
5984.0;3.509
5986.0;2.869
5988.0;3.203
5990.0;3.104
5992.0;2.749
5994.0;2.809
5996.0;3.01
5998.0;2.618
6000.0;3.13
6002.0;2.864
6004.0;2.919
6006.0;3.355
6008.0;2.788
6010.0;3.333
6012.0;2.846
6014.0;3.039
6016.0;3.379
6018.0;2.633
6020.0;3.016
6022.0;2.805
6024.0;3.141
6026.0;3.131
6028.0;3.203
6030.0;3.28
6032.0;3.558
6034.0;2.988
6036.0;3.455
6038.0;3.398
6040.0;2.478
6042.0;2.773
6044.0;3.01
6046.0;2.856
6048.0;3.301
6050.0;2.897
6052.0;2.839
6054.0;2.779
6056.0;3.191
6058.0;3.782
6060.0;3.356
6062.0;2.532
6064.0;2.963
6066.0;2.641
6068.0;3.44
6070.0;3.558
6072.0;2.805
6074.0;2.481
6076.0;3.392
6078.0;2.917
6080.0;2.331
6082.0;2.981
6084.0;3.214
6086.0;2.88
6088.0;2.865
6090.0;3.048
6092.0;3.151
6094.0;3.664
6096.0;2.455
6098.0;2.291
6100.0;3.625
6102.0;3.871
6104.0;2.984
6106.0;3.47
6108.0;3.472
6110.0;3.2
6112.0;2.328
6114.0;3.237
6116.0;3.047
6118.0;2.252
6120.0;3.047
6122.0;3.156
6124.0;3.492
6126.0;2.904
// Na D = 5.6 A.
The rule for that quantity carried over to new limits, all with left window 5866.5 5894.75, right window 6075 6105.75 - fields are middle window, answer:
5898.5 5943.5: -2.90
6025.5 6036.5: -1.25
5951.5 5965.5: -1.83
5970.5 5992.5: -1.33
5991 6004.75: -0.03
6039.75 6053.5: 0.31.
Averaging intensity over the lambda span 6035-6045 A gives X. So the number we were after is 3.02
